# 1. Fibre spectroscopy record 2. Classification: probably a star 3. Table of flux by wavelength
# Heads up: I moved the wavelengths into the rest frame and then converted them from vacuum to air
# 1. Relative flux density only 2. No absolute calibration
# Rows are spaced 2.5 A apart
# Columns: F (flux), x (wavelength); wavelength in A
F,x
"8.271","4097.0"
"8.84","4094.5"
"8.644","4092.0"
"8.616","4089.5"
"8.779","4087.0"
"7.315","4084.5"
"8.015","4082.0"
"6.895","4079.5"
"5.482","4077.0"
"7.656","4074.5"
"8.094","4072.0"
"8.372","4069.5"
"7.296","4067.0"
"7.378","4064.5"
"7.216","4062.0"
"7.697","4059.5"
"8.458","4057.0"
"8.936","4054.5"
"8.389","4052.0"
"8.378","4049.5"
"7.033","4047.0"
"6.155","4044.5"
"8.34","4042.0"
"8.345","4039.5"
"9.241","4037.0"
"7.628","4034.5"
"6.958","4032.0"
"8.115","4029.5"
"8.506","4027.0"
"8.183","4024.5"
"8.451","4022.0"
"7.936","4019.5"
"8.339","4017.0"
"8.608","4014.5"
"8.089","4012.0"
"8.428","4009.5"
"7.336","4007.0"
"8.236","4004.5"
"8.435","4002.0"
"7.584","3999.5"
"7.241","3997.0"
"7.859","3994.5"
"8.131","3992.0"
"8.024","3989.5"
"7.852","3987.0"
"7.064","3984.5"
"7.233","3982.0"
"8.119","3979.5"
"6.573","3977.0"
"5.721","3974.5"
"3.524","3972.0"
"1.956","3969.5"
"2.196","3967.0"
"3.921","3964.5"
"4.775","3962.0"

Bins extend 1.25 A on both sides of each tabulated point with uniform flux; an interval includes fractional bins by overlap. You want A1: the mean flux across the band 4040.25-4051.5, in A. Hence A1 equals 7.58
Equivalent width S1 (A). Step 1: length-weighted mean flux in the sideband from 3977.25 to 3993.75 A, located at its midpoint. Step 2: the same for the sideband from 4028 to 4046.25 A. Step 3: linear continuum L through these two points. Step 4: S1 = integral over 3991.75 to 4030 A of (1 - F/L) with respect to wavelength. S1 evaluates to -1.7 A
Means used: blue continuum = 7.67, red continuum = 7.81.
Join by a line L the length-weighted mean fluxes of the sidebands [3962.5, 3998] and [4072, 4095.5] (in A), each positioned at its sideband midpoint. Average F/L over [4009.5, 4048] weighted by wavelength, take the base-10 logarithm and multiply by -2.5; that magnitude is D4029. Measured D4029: -0.167 mag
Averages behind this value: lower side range 6.06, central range 8.02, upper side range 7.81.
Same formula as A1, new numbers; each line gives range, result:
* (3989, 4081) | 7.88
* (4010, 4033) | 8.15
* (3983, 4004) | 7.78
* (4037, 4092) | 7.81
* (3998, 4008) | 7.9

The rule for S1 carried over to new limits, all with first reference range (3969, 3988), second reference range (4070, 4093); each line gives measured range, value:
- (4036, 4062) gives -2.9 A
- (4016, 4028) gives -2.6 A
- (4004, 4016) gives -2.7 A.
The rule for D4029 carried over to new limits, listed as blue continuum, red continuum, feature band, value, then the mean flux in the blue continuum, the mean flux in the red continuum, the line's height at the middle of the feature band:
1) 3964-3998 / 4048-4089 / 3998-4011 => -0.21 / 6.14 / 7.78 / 6.58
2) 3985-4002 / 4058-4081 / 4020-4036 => -0.05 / 7.8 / 7.36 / 7.6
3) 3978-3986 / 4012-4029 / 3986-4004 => -0.02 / 7.46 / 8.31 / 7.74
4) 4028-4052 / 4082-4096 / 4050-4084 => 0.06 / 7.84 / 8.4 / 8.15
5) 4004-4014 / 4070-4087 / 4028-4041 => -0.04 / 8.05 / 7.41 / 7.81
